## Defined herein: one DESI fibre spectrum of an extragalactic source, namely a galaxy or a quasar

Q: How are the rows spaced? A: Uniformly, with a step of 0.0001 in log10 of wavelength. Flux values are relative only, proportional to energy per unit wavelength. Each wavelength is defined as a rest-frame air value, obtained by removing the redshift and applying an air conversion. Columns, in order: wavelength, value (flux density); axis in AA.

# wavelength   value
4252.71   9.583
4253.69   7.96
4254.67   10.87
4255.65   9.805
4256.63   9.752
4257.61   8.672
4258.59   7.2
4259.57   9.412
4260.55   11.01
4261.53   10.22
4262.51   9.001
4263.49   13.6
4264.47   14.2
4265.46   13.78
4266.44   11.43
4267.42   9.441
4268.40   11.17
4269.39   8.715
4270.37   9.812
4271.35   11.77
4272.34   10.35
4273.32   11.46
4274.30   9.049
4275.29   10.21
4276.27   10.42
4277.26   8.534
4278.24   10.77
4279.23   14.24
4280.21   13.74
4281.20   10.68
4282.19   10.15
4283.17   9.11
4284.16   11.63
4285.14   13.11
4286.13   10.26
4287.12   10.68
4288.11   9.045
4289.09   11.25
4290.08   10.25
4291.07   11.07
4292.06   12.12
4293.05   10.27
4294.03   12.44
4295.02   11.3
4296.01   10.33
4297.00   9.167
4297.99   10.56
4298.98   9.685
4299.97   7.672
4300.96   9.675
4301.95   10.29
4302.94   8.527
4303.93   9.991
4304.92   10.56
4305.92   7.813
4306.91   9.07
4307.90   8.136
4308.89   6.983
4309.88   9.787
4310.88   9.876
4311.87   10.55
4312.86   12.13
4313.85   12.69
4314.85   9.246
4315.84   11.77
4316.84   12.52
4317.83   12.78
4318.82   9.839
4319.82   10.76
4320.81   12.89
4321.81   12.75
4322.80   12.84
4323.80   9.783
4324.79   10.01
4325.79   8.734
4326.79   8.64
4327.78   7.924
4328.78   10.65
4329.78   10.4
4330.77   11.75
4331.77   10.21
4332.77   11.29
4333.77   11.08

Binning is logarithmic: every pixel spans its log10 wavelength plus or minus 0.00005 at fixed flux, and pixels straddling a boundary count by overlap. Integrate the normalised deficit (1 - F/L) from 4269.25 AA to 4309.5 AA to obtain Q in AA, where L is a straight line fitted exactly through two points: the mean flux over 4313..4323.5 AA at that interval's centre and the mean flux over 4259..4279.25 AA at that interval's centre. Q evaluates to 3.26 AA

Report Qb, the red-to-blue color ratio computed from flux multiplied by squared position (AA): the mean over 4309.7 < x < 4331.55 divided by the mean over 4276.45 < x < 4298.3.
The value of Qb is 1.0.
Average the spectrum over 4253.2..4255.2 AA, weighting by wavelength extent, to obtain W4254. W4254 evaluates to 9.42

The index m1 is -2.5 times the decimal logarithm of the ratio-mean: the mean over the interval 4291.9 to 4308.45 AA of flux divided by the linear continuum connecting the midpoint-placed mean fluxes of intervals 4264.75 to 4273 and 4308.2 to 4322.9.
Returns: 0.127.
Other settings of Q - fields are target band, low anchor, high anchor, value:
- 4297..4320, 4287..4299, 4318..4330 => 1.2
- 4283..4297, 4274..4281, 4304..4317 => -0.3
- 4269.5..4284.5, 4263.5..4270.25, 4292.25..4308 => 0.3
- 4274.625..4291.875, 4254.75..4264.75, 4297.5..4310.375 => -2.2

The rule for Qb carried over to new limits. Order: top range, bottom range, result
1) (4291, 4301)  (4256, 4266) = 0.99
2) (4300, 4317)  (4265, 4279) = 0.95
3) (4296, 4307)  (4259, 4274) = 0.87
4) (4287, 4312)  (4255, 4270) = 0.96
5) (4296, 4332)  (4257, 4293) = 0.96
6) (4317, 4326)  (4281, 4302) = 1.09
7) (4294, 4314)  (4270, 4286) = 0.90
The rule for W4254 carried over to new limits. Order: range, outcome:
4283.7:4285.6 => 12.4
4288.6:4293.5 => 11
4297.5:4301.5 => 9.41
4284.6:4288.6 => 10.8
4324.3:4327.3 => 9.11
